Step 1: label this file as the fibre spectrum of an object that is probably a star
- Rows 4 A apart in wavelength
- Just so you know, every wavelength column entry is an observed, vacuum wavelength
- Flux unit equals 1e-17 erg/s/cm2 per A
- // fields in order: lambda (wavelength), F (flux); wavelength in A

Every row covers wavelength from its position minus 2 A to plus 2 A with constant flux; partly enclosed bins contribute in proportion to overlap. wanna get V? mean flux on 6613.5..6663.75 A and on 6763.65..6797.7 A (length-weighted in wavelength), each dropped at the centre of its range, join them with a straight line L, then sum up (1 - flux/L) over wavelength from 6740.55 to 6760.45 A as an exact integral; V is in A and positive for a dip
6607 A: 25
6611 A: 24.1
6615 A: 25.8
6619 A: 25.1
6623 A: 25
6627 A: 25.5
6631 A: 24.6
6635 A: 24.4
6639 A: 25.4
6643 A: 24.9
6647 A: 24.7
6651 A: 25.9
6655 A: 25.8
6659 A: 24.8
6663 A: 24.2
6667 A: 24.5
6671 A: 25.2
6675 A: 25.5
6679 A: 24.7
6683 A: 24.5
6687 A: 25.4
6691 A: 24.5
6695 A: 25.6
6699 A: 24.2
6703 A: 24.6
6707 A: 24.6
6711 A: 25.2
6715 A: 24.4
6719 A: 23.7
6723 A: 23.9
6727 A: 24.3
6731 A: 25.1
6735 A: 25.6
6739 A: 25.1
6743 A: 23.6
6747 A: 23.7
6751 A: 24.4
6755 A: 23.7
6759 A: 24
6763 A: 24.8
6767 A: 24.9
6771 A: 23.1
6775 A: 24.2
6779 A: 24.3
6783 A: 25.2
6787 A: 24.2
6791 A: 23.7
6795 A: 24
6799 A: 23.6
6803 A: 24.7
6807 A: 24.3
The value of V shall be 0.40 A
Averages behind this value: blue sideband 25.1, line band 23.9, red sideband 24.2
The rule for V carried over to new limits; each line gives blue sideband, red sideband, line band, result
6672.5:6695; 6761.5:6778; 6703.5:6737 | 0.1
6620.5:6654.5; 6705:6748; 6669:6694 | -0.2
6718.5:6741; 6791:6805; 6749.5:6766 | 0.1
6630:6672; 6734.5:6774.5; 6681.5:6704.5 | -0.1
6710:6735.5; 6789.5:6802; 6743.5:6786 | -0.1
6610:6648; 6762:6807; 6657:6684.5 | 0.0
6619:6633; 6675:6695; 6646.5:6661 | -0.2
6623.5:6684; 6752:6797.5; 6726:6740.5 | -0.4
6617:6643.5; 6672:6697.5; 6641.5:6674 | 0.0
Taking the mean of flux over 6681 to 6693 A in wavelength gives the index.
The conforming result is 24.8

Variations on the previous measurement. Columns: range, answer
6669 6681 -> 25.1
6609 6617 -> 25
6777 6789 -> 24.6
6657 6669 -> 24.5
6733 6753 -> 24.5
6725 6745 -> 24.7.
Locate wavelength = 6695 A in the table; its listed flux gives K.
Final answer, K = 25.6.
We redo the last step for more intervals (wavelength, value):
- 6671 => 25.2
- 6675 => 25.5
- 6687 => 25.4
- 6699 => 24.2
